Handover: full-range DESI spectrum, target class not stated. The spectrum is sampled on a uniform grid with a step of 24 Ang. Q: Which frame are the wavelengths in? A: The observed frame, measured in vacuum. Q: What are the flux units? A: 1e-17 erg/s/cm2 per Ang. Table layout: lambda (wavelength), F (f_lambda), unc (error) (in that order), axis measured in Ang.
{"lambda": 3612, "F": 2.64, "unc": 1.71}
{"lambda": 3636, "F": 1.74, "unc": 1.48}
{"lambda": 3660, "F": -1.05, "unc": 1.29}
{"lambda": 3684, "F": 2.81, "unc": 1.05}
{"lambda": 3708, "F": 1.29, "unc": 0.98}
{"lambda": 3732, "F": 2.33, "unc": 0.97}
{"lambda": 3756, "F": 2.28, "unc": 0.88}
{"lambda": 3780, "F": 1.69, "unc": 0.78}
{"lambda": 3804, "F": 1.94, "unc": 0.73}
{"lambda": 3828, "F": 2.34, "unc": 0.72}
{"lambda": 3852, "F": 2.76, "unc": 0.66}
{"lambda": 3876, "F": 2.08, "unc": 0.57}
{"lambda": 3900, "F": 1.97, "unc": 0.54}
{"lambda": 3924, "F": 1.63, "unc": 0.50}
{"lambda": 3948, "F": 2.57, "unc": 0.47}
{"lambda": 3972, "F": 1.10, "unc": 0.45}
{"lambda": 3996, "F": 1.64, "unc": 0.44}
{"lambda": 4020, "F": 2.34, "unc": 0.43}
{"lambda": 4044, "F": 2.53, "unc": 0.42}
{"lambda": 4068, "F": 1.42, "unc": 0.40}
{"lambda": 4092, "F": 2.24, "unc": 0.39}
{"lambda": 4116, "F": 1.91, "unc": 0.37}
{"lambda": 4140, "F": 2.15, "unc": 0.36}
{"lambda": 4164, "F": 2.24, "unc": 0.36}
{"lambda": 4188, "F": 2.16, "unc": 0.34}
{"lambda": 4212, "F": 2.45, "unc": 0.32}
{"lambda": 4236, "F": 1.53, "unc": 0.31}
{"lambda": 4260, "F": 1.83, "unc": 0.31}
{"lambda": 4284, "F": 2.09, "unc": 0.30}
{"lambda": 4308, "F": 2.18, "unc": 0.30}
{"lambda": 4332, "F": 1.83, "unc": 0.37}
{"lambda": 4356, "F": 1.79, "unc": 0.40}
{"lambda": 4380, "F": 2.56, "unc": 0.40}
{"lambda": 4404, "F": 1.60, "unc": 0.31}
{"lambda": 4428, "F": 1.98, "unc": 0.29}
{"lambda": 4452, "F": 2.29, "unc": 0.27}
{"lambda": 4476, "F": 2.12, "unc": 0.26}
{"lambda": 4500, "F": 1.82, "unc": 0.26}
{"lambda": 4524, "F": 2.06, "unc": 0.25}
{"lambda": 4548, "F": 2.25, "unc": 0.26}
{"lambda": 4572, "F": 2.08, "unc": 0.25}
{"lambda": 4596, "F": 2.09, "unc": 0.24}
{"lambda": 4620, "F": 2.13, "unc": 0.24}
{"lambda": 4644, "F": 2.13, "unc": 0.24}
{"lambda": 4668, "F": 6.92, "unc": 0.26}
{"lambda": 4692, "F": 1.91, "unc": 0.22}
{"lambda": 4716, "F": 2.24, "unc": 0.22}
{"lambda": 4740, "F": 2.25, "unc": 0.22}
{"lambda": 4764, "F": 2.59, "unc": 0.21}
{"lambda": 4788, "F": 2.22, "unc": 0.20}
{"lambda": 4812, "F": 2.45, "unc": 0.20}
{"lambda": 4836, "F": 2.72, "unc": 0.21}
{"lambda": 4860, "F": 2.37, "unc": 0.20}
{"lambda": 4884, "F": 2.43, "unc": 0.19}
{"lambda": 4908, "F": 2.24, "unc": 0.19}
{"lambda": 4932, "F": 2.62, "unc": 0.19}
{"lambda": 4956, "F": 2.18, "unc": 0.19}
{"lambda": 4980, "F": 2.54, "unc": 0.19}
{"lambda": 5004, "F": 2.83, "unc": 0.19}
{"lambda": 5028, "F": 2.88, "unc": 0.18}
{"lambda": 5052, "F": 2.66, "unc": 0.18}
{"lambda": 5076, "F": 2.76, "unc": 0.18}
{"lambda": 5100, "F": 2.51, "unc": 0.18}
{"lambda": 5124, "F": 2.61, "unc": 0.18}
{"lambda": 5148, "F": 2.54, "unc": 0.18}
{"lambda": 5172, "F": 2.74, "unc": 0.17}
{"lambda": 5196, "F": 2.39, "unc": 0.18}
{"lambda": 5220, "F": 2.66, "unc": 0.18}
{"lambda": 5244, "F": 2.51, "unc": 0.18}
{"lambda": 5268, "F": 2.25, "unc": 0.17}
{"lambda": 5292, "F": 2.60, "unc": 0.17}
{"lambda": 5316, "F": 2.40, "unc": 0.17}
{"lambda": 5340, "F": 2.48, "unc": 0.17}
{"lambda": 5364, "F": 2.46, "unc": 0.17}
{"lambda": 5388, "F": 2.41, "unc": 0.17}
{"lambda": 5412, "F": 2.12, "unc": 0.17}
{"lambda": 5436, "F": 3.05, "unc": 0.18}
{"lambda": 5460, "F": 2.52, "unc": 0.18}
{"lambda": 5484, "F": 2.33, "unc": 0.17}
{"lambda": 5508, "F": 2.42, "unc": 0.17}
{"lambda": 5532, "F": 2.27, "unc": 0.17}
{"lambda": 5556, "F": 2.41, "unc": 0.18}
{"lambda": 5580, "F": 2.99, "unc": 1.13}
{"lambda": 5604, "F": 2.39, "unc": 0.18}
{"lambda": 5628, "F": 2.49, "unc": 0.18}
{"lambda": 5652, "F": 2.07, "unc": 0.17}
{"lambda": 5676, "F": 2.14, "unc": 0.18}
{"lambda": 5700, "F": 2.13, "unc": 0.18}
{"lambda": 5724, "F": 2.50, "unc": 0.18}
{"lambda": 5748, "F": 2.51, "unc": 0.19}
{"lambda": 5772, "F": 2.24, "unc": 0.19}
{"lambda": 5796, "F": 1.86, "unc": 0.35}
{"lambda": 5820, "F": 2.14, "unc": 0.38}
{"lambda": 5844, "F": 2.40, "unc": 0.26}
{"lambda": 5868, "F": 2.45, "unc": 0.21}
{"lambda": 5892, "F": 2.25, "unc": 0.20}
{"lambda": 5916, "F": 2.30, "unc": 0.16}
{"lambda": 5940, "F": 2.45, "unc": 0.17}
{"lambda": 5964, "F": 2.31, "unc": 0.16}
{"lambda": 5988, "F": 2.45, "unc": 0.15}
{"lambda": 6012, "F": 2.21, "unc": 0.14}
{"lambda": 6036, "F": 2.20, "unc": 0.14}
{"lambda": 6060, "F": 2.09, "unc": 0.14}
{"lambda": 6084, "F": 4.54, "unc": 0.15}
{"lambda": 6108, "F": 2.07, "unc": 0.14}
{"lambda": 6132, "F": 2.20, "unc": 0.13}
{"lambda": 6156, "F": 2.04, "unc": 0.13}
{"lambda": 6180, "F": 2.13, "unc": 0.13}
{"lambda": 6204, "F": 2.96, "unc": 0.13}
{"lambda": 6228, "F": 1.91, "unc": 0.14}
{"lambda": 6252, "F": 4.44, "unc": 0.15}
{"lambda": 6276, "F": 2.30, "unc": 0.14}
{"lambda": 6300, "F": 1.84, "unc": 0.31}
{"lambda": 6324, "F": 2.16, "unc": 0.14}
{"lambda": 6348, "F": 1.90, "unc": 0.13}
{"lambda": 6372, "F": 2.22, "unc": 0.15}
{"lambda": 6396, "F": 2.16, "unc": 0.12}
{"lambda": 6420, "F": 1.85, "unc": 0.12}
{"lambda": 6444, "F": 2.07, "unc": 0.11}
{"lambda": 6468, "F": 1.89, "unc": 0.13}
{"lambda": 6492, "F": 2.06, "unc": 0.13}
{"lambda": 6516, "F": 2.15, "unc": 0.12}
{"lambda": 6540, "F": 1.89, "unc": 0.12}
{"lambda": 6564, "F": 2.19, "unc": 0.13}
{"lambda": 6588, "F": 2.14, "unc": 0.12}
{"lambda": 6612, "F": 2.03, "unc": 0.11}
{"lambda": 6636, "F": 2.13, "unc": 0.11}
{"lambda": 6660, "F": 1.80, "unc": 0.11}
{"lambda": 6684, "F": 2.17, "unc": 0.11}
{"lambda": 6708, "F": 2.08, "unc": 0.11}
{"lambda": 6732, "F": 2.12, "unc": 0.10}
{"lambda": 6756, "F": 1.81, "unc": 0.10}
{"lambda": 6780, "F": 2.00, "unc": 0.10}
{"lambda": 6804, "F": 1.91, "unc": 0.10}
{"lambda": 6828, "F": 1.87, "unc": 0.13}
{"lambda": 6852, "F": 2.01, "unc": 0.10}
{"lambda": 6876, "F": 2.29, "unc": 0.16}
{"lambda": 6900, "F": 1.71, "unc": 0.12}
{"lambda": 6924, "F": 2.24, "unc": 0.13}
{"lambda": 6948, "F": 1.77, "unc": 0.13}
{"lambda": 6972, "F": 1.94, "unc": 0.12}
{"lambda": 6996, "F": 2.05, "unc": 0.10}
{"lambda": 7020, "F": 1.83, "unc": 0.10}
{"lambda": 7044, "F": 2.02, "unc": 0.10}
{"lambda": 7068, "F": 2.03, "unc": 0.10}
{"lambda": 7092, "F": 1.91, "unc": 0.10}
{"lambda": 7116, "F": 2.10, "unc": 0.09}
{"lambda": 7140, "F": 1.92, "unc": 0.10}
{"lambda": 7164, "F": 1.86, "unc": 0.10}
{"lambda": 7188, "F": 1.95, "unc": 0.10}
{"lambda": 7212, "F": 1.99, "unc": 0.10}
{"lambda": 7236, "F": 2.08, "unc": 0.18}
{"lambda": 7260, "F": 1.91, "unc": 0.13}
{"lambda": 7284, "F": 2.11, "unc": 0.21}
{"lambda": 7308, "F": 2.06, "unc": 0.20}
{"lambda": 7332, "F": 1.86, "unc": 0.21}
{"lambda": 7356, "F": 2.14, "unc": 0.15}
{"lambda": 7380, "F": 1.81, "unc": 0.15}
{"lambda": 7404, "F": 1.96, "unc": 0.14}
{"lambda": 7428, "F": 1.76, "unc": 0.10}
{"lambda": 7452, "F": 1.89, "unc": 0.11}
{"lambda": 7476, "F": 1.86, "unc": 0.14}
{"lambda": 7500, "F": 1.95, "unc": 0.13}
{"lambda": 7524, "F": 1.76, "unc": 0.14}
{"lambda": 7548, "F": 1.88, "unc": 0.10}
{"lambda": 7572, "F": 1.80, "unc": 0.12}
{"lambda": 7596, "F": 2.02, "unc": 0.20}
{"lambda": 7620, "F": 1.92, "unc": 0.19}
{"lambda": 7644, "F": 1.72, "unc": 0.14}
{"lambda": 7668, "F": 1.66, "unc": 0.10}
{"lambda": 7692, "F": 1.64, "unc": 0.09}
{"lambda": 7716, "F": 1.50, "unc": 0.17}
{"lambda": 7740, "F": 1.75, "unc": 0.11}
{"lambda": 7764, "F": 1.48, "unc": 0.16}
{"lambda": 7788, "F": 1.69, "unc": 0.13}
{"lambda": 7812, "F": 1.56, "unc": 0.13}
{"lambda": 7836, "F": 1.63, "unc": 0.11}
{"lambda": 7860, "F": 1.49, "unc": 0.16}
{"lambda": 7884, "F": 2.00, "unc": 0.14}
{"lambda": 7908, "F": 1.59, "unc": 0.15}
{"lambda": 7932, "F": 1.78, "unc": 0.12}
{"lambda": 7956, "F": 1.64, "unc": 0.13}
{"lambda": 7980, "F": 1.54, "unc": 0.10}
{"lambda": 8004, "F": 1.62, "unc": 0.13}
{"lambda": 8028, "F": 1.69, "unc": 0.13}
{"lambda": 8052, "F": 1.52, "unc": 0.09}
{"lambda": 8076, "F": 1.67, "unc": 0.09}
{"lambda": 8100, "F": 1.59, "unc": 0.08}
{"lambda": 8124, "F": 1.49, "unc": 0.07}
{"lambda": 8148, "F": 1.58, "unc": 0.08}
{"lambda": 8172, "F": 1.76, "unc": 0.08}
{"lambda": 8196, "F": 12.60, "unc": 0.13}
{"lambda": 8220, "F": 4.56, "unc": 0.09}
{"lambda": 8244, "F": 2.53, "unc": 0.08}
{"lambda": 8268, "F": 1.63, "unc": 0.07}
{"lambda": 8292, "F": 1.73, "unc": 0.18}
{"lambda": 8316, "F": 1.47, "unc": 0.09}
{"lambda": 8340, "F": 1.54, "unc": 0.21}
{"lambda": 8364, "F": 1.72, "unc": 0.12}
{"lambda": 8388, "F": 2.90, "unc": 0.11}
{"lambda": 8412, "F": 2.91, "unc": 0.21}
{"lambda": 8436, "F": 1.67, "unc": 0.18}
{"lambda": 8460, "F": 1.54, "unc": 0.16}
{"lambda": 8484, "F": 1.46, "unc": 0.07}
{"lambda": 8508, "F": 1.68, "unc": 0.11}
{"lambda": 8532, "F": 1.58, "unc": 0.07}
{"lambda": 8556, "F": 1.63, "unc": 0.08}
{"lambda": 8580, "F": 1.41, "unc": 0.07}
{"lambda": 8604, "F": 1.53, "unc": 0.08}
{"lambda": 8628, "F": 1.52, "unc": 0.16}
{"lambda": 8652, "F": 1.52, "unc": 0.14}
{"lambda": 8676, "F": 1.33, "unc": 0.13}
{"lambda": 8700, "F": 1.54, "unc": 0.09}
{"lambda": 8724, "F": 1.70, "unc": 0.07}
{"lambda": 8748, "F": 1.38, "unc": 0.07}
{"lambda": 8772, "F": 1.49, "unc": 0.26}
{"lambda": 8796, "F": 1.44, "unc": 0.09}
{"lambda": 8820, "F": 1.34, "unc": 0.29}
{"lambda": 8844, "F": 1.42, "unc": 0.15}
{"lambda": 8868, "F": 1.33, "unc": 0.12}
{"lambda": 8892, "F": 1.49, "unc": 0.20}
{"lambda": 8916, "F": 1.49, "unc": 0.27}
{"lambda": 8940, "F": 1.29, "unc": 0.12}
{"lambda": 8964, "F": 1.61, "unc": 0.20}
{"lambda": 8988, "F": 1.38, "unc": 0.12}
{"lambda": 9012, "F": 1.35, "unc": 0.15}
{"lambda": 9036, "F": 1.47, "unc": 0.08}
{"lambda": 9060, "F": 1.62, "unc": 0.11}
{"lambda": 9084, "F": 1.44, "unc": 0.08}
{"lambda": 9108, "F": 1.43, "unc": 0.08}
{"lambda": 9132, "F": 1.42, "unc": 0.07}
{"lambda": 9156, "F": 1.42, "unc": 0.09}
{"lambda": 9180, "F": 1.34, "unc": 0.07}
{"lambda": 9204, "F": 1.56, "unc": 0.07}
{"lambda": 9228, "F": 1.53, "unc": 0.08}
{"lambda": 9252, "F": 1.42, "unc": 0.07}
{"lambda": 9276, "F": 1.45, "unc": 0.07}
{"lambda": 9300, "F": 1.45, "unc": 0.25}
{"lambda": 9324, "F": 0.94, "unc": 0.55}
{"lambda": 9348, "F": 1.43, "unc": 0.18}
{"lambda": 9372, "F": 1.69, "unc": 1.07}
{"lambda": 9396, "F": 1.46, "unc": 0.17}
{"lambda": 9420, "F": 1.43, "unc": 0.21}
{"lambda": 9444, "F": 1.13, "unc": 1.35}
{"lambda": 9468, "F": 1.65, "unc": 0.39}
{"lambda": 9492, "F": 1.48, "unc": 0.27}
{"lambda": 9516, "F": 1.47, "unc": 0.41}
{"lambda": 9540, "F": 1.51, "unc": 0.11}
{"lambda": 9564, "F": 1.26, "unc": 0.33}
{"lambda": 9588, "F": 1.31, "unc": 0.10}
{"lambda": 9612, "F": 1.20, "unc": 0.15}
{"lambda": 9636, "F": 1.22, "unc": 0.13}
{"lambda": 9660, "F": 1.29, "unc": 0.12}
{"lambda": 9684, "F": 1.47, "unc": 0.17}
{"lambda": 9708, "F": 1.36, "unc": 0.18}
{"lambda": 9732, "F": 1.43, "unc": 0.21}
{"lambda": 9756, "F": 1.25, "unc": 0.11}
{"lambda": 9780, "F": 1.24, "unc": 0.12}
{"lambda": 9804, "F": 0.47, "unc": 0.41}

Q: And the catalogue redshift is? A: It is 0.25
